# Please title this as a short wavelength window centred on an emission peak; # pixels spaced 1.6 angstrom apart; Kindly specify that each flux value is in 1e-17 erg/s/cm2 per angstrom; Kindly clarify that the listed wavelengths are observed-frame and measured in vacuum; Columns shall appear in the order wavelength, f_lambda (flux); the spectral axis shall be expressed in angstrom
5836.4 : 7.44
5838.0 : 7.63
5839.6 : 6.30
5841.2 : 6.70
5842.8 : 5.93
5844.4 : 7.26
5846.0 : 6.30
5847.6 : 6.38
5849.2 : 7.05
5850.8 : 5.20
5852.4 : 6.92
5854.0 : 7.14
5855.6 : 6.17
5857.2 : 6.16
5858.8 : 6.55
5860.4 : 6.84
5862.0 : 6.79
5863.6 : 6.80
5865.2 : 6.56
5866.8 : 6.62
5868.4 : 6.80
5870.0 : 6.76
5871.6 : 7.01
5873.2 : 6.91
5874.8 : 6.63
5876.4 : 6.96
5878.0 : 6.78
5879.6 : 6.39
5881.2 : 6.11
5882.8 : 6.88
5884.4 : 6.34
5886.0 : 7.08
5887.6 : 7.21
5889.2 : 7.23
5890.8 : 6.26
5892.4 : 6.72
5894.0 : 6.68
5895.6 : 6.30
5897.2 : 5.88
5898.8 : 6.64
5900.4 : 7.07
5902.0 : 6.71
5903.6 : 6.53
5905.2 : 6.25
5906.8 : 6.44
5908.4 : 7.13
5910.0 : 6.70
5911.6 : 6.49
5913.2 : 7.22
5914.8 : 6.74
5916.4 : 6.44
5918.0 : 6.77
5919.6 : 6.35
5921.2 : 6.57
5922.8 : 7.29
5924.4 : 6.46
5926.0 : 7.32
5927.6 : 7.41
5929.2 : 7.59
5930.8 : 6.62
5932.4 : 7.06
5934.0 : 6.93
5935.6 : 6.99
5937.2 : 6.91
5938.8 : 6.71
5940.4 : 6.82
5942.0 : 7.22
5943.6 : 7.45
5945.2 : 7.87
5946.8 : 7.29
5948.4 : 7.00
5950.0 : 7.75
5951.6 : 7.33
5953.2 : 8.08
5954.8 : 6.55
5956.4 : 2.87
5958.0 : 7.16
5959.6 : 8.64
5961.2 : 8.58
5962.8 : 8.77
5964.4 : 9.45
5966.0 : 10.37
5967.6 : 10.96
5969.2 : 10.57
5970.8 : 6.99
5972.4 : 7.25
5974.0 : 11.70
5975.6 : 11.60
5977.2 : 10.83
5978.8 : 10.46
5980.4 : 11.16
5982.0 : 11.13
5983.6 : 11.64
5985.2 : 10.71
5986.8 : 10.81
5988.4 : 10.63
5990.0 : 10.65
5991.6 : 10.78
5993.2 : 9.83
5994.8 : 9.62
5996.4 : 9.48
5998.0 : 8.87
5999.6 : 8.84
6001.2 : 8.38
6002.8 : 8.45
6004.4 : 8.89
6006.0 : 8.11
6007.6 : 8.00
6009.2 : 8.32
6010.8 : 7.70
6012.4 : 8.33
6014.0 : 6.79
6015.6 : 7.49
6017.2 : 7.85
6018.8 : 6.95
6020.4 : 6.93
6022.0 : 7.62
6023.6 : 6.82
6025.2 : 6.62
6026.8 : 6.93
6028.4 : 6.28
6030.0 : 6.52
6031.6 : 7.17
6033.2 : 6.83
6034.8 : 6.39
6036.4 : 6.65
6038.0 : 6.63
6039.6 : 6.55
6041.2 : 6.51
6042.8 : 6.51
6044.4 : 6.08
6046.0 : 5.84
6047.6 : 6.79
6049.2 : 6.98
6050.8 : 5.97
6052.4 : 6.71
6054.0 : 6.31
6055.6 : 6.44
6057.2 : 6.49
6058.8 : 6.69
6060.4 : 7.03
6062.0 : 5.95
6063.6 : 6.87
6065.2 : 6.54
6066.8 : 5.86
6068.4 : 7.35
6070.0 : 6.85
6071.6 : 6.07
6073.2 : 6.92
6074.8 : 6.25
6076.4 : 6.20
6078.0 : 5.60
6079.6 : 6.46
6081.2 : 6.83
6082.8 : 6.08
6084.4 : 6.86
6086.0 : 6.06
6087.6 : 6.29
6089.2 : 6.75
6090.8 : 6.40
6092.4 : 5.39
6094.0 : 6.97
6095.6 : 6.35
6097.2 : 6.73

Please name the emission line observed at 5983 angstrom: Mg II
